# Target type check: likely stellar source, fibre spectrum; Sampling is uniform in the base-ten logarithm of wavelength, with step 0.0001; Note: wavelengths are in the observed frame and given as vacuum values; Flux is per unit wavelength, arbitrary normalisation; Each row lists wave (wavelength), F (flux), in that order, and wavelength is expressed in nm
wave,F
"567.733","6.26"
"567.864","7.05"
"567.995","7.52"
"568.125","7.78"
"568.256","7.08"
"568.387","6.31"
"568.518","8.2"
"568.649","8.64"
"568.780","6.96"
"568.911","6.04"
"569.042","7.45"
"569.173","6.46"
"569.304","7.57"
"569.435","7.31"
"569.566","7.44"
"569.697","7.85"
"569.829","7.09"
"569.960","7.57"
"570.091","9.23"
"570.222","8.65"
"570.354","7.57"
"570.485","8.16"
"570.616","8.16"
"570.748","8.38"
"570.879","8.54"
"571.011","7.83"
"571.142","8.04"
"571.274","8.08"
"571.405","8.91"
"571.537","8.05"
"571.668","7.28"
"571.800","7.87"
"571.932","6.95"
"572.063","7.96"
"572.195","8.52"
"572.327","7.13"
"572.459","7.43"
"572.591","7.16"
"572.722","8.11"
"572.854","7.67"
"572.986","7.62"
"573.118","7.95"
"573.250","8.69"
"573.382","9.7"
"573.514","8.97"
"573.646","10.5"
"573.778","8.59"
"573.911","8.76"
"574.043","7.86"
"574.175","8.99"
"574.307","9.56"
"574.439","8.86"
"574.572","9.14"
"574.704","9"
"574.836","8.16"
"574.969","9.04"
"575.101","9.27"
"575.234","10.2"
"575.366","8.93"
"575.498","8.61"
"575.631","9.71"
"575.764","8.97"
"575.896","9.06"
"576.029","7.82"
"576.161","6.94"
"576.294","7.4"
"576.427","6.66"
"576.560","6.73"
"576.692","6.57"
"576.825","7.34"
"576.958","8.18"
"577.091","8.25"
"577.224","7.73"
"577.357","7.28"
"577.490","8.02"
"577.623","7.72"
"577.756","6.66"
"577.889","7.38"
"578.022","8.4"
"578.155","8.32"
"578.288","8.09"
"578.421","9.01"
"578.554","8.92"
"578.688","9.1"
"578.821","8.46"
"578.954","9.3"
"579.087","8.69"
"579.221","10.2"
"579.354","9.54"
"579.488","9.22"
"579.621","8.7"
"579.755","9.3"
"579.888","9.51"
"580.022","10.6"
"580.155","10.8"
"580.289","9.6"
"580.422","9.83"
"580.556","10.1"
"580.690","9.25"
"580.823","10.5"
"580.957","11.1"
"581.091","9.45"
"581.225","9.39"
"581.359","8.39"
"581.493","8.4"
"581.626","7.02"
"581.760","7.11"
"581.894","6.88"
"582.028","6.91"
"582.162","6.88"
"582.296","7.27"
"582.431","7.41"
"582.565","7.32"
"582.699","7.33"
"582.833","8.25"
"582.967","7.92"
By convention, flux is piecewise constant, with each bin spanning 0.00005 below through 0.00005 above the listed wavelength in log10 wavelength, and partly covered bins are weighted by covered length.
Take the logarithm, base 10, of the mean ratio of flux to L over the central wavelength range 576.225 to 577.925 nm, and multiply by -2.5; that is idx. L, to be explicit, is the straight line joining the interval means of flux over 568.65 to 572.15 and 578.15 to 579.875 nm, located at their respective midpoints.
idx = 0.19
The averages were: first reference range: 7.77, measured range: 7.37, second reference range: 9.03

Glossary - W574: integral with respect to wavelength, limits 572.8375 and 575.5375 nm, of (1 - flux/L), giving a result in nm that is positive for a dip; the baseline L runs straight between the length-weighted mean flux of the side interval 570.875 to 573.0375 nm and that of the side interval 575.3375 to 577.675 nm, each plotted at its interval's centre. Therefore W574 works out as -0.36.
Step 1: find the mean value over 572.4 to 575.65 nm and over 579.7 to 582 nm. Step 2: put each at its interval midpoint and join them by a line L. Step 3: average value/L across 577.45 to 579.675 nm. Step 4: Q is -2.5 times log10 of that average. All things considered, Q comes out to 0.06 mag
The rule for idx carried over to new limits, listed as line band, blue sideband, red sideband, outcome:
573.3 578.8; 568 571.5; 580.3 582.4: -0.028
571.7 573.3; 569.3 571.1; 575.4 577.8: 0.023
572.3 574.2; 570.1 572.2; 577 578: -0.057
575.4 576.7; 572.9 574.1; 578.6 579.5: 0.130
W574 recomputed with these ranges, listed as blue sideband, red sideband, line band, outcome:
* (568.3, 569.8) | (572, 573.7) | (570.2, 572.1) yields -0.050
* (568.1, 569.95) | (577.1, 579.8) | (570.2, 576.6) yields -0.398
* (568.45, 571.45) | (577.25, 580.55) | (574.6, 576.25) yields -0.065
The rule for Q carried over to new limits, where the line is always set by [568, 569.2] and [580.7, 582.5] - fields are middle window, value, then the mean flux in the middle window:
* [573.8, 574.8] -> -0.15 mag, 8.85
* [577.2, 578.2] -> 0.04 mag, 7.67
